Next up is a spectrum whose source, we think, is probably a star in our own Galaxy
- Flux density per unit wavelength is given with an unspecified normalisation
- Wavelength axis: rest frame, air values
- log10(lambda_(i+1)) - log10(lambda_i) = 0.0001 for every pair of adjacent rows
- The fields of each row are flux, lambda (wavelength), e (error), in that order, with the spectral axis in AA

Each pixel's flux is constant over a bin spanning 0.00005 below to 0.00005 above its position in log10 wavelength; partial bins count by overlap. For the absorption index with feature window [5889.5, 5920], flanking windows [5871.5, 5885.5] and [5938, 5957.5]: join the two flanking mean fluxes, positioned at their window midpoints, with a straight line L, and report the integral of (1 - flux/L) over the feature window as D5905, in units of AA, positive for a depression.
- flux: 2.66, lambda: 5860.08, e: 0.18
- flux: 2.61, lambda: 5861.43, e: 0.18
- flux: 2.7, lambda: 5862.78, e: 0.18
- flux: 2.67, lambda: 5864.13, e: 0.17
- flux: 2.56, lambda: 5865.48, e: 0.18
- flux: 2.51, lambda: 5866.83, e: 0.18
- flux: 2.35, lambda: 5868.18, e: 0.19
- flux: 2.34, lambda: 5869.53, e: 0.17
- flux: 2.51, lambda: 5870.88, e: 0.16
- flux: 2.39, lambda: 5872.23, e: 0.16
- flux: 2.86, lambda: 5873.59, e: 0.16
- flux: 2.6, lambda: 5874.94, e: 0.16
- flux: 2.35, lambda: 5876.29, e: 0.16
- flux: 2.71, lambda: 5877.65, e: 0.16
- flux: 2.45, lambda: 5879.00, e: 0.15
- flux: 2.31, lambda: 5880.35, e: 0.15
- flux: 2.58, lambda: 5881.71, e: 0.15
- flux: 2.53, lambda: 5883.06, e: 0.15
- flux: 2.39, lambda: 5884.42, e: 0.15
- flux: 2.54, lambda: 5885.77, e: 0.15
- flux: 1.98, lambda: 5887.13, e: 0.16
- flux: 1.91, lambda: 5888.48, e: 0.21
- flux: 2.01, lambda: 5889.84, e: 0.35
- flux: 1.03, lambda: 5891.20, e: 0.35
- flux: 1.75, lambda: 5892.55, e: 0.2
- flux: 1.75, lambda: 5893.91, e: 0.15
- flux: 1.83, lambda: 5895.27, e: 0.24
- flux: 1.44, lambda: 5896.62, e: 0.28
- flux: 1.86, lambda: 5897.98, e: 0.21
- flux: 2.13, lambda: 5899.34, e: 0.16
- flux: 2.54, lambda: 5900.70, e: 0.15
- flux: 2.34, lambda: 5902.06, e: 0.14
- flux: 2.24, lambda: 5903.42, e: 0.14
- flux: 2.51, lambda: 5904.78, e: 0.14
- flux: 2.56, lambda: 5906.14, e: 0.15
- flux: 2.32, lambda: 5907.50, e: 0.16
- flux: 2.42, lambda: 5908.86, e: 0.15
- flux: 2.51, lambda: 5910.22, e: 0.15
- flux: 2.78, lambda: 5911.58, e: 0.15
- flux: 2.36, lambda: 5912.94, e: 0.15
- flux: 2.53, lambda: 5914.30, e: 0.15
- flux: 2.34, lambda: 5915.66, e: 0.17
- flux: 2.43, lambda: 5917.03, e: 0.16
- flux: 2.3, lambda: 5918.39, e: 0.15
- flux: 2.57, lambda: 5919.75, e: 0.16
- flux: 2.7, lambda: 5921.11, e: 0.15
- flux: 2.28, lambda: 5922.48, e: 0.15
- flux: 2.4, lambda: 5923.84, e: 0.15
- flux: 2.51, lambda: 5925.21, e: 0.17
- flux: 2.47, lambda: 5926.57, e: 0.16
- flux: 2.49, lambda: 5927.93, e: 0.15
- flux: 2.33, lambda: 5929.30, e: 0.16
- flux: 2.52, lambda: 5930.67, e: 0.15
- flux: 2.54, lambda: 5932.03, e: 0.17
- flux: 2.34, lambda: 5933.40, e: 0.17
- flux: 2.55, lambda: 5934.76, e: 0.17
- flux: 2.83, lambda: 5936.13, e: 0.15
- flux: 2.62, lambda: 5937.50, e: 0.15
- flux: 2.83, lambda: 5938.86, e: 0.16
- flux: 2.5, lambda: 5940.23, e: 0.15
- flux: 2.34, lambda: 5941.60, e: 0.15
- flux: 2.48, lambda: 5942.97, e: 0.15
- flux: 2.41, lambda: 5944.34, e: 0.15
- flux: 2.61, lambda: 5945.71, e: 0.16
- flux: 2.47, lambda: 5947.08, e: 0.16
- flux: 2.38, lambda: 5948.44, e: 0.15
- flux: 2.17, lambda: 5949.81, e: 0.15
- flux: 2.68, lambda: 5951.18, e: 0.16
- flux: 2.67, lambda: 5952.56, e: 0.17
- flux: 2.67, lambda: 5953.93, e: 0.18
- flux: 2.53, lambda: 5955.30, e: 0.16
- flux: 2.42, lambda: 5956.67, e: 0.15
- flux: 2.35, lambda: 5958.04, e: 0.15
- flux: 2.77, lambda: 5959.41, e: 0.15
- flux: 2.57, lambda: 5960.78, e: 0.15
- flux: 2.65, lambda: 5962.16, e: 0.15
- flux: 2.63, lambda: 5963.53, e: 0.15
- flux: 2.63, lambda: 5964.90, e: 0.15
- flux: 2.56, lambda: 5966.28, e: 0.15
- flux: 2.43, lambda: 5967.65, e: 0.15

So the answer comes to 3.9 AA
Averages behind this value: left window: 2.52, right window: 2.51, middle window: 2.2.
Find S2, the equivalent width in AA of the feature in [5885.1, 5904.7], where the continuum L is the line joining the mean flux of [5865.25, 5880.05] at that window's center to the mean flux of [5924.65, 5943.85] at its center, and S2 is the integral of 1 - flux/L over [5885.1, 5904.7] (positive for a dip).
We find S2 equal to 4.23 AA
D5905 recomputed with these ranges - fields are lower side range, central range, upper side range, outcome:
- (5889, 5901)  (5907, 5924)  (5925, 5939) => -1.99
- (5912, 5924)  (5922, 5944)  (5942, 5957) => -0.29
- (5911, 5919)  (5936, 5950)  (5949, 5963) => 0.03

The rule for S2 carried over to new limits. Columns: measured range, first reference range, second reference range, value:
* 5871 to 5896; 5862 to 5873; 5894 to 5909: 1.4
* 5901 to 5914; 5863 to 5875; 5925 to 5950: 0.3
